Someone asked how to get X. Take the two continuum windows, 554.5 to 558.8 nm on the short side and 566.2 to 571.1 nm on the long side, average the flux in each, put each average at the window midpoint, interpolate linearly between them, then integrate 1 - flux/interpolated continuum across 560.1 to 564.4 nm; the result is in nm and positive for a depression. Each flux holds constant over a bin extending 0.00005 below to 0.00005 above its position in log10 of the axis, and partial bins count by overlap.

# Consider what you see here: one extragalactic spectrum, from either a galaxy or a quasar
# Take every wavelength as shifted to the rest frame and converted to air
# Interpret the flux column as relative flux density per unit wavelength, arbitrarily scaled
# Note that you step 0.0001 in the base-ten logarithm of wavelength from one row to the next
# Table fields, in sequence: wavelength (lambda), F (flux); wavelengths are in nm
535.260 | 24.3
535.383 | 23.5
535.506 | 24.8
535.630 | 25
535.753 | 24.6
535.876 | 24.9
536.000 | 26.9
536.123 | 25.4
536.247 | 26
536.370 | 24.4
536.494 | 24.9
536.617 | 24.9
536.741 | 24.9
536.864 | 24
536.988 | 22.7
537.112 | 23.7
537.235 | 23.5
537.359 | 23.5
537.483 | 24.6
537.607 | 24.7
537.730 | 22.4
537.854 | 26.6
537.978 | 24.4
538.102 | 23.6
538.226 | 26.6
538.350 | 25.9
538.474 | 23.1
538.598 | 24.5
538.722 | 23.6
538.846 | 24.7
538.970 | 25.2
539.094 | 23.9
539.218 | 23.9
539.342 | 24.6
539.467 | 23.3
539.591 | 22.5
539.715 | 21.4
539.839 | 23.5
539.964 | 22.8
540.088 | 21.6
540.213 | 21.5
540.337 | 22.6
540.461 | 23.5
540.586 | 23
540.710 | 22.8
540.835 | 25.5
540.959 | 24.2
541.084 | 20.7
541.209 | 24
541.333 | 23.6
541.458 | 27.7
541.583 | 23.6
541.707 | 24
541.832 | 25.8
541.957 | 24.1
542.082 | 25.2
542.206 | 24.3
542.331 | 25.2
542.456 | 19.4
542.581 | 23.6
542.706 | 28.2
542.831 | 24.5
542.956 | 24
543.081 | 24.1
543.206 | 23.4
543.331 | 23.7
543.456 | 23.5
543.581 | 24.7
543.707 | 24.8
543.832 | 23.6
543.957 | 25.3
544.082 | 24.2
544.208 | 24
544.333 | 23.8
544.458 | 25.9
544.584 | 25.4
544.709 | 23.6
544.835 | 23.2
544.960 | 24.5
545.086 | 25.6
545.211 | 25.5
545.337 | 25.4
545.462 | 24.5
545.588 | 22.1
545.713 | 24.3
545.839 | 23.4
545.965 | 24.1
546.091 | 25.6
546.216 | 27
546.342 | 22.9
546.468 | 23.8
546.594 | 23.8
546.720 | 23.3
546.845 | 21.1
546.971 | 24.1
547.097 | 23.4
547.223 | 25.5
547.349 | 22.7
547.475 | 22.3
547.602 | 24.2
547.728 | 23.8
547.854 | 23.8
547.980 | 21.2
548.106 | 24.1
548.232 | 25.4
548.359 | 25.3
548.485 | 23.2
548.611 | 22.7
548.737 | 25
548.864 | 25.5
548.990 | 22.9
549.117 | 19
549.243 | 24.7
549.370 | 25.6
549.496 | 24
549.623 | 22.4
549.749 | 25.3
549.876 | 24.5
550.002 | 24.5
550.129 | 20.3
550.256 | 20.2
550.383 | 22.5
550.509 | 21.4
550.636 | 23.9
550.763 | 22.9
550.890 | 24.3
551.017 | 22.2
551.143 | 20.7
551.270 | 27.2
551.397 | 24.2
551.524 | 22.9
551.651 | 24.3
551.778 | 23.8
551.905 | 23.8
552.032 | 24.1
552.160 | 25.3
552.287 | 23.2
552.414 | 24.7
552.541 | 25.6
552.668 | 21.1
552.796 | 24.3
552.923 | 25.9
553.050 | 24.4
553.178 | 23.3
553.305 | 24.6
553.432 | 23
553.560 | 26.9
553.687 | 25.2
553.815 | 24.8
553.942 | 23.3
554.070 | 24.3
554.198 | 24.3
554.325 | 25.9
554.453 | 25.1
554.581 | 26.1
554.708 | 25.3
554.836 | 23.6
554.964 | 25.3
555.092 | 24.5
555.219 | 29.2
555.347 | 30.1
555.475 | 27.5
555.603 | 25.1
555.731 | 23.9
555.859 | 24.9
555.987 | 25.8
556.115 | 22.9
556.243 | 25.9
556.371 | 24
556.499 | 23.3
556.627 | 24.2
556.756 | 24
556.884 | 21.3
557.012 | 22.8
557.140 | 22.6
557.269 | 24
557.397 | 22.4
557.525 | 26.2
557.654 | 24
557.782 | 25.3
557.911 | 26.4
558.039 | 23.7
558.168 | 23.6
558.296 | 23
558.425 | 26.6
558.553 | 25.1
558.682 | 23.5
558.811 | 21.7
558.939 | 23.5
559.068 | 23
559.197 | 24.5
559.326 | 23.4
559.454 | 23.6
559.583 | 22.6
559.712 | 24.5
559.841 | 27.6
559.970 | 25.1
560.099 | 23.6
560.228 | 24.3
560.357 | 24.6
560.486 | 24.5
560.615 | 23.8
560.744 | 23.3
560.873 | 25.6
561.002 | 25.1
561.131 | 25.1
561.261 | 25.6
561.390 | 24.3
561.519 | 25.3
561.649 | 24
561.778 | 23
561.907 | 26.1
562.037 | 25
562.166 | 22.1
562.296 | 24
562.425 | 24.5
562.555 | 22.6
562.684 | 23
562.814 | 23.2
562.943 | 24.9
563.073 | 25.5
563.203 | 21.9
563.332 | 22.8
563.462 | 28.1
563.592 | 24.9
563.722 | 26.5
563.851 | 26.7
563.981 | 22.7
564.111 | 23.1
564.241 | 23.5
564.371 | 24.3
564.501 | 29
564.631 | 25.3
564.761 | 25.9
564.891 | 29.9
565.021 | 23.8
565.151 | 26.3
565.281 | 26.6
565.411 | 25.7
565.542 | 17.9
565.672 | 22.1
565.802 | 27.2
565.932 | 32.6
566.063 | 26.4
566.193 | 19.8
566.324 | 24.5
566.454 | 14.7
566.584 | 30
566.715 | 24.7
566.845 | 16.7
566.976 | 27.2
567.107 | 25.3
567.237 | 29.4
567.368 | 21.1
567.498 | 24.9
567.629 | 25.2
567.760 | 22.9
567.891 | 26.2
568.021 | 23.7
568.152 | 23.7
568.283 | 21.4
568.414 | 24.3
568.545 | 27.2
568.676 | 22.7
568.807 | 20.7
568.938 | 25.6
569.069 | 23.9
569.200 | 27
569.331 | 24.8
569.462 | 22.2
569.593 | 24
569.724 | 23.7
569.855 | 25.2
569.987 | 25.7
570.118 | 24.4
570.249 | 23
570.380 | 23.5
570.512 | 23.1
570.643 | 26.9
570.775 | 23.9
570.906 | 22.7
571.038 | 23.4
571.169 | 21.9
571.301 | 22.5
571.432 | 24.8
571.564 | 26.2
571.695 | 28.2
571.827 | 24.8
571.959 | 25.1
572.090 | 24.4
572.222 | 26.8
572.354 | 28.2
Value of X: 0.00 nm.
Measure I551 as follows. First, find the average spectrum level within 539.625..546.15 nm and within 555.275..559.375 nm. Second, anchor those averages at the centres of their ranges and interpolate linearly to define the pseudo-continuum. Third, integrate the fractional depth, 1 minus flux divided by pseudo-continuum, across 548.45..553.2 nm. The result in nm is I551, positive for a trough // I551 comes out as 0.12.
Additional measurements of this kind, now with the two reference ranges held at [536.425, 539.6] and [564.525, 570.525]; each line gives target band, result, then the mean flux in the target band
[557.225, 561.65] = 0.00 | 24.4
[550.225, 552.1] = 0.08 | 23.3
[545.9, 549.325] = 0.08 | 23.7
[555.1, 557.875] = -0.04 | 24.7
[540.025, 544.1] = 0.06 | 23.9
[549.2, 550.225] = 0.02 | 23.8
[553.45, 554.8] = -0.04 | 25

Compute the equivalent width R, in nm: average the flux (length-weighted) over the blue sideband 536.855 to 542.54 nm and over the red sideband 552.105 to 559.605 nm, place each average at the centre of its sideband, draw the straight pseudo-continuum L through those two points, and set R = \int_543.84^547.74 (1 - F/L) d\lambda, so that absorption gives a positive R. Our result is -0.01 nm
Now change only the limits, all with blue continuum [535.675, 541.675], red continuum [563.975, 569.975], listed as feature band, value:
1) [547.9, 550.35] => 0.08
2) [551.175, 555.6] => -0.11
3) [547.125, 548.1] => 0.03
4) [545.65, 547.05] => 0.01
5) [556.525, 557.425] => 0.05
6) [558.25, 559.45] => 0.03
